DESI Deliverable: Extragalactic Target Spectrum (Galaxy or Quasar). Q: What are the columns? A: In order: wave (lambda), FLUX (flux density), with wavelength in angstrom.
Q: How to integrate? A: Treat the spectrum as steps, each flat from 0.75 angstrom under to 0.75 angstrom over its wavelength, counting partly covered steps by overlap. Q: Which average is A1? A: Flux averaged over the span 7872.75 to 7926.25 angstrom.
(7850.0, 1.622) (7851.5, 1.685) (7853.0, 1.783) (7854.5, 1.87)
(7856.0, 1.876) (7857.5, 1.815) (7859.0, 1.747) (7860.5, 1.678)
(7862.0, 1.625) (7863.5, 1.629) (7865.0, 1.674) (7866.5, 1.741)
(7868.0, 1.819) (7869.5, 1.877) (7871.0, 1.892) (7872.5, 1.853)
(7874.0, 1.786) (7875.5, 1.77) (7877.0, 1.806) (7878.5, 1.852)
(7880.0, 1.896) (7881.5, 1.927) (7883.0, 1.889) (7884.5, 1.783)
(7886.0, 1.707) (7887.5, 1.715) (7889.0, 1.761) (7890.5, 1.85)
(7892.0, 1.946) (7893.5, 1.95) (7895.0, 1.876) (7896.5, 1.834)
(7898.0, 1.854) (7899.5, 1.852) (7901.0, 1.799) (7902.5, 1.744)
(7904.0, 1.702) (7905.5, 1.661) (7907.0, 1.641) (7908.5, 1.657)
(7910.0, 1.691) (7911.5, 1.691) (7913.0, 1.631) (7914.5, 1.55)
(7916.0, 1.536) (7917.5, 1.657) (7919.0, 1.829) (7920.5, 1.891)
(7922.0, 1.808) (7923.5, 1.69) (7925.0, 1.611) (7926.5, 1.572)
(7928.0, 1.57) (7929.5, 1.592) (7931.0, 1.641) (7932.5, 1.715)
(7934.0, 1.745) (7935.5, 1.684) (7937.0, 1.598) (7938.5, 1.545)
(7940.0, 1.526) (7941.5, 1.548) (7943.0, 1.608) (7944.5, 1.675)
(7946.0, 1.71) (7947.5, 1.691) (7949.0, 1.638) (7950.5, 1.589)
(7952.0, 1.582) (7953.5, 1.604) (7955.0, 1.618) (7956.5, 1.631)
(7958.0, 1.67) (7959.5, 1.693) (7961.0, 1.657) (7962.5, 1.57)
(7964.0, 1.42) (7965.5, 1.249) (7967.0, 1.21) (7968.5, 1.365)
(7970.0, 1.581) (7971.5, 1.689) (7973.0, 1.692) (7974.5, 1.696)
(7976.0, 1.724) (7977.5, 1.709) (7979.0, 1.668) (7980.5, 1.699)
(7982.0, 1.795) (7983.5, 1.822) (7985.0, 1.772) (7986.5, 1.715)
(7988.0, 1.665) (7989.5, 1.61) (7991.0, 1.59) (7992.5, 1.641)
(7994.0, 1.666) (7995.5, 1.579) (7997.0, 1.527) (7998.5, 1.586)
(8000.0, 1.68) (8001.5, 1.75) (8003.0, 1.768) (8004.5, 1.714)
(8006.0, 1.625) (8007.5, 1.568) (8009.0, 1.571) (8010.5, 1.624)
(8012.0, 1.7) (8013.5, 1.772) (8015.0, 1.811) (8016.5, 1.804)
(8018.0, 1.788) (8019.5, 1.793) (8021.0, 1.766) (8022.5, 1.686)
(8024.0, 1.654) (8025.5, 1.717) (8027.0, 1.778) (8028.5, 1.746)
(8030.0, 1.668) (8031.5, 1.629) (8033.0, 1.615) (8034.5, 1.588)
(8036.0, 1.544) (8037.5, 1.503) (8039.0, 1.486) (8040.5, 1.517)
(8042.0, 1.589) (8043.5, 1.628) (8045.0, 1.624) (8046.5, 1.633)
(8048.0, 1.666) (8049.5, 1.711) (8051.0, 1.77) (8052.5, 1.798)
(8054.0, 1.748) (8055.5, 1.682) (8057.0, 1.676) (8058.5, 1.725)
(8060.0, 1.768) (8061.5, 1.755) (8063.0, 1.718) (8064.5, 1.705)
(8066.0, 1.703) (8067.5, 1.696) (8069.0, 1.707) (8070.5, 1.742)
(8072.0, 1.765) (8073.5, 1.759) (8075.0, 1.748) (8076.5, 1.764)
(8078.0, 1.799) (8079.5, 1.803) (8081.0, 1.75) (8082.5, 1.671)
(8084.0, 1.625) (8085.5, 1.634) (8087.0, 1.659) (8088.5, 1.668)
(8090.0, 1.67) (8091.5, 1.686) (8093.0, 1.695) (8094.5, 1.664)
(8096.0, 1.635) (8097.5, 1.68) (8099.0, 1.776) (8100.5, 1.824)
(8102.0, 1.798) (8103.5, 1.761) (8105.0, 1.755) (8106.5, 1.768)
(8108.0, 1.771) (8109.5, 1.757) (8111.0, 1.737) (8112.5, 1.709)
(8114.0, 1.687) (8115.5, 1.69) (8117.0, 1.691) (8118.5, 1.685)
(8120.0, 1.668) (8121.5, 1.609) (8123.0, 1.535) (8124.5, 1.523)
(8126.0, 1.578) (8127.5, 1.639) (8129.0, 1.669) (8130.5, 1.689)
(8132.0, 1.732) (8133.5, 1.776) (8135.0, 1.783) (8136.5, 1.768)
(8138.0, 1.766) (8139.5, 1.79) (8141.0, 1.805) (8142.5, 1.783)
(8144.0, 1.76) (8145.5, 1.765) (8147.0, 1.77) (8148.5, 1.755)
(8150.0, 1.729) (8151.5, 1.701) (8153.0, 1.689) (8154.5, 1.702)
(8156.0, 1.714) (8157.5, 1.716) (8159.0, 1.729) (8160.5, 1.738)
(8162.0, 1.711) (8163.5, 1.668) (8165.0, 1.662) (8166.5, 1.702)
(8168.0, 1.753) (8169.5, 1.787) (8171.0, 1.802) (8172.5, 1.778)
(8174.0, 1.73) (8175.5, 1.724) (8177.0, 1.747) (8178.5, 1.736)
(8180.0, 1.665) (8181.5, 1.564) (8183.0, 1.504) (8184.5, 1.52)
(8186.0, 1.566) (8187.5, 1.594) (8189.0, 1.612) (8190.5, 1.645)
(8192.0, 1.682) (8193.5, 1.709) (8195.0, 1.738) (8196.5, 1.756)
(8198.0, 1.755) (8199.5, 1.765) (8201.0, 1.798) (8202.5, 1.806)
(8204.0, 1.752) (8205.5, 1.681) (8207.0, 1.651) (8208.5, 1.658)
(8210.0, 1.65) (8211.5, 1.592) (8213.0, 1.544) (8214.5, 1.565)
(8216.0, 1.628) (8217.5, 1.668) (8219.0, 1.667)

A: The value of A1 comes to 1.77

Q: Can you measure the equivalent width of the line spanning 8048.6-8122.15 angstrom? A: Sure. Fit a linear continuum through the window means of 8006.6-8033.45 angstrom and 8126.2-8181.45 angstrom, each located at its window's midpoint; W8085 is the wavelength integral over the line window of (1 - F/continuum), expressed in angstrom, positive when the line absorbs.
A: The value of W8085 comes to -0.1 angstrom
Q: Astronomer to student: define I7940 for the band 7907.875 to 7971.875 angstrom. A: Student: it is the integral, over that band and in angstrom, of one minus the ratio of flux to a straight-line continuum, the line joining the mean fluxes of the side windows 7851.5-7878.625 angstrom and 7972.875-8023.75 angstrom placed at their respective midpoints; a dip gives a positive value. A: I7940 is 4.32 angstrom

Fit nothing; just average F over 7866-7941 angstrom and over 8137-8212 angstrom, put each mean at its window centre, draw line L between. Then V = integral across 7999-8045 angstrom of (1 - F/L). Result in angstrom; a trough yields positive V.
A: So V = 1.6 angstrom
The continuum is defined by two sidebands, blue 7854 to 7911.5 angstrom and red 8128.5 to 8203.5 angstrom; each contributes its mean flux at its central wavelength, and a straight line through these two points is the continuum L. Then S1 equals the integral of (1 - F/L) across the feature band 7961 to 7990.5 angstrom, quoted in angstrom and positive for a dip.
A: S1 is 2.52 angstrom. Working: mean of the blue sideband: 1.79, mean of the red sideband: 1.72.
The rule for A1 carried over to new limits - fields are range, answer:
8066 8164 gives 1.72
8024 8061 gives 1.66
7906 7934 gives 1.67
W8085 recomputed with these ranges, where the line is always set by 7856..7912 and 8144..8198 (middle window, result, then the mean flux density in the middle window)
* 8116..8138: 0.51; 1.67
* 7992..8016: 1.17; 1.66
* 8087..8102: 0.16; 1.7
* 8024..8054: 1.60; 1.65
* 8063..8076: 0.00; 1.73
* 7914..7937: 1.31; 1.67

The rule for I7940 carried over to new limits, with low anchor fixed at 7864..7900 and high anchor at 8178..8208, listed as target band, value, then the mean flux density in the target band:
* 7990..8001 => 1.0 angstrom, 1.61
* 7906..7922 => 1.1 angstrom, 1.68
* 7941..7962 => 1.8 angstrom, 1.64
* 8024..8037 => 0.7 angstrom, 1.66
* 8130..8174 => -1.2 angstrom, 1.74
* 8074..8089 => 0.1 angstrom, 1.71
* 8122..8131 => 0.5 angstrom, 1.6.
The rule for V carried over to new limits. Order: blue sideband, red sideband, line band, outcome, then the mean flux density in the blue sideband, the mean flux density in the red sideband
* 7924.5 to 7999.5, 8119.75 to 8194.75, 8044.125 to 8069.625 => -0.8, 1.62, 1.7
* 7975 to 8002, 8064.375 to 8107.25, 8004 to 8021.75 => -0.2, 1.68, 1.72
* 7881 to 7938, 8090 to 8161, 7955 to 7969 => 1.8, 1.73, 1.72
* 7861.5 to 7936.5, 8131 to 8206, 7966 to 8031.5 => 2.5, 1.75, 1.72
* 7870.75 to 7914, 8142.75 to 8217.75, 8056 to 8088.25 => 0.2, 1.79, 1.69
